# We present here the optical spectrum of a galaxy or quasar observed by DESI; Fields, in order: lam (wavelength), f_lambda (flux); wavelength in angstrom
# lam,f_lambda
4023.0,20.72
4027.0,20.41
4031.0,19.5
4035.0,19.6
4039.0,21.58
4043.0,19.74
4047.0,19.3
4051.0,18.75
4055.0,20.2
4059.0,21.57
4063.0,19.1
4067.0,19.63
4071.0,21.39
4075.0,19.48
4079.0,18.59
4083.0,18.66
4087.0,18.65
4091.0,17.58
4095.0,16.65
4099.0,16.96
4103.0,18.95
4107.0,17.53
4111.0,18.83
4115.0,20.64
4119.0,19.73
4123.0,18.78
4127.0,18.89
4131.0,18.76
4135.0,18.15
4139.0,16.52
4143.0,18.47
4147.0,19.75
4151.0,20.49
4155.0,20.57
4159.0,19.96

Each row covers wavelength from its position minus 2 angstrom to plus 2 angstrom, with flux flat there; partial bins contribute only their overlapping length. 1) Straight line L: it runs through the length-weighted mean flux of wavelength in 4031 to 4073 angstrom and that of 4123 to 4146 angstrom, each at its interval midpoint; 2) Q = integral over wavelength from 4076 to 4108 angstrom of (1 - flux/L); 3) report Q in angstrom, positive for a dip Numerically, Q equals 2.0 angstrom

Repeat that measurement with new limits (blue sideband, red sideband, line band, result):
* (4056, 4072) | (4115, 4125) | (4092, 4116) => 2.0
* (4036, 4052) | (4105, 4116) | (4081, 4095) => 0.8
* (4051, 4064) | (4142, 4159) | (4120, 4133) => 0.7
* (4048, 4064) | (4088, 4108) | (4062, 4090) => -0.7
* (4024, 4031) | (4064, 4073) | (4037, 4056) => 0.3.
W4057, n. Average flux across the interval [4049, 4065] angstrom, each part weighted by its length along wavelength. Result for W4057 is 19.9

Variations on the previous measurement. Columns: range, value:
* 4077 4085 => 18.6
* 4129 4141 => 17.8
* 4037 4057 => 19.9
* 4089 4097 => 17.1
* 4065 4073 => 20.5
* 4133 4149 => 18.2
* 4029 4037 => 19.6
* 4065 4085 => 19.6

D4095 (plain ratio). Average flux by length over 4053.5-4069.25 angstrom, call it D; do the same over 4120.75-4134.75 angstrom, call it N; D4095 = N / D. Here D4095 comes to 0.9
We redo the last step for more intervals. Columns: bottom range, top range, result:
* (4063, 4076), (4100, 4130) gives 0.95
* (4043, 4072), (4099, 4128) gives 0.95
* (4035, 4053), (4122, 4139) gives 0.93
